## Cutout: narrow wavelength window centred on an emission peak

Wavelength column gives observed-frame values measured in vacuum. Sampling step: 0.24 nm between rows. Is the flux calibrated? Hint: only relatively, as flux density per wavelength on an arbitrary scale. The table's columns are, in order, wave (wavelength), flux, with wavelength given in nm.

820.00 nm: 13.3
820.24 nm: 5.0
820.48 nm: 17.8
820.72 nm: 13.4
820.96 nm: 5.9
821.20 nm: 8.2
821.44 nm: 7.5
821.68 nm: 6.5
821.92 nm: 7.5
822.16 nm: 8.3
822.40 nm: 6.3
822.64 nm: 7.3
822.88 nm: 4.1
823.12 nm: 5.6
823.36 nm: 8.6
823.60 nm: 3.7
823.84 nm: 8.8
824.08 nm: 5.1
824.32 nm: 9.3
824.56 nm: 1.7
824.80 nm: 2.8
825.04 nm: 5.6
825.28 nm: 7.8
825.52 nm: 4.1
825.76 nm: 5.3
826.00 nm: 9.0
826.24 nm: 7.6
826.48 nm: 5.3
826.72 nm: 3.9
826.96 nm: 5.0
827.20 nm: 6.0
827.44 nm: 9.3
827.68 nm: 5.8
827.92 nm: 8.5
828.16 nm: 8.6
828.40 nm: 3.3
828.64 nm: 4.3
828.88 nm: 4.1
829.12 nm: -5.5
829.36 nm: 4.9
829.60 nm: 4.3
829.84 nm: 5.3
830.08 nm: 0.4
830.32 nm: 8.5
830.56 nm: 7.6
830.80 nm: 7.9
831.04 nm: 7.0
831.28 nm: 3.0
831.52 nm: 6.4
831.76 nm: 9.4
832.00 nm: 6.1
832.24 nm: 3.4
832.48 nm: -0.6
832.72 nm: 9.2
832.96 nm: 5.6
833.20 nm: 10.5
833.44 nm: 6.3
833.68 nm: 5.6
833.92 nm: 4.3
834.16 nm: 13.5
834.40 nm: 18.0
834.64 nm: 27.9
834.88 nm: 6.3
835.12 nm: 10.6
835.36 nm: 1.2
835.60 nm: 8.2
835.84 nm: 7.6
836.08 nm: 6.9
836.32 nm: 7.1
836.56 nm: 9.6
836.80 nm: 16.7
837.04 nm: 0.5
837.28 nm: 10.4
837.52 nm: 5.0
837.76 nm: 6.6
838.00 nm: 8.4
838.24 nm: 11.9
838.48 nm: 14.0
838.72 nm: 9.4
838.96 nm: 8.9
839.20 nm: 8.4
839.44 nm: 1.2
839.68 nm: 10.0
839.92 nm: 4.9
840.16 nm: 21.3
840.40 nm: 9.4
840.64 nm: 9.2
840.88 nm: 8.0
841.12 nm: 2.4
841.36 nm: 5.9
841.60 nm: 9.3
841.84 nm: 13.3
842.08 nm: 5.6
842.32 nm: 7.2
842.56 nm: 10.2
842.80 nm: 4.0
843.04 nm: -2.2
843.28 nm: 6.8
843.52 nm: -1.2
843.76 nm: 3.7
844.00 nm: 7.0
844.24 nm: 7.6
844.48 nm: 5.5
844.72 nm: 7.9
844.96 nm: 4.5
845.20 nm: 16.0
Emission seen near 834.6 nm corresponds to H-gamma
